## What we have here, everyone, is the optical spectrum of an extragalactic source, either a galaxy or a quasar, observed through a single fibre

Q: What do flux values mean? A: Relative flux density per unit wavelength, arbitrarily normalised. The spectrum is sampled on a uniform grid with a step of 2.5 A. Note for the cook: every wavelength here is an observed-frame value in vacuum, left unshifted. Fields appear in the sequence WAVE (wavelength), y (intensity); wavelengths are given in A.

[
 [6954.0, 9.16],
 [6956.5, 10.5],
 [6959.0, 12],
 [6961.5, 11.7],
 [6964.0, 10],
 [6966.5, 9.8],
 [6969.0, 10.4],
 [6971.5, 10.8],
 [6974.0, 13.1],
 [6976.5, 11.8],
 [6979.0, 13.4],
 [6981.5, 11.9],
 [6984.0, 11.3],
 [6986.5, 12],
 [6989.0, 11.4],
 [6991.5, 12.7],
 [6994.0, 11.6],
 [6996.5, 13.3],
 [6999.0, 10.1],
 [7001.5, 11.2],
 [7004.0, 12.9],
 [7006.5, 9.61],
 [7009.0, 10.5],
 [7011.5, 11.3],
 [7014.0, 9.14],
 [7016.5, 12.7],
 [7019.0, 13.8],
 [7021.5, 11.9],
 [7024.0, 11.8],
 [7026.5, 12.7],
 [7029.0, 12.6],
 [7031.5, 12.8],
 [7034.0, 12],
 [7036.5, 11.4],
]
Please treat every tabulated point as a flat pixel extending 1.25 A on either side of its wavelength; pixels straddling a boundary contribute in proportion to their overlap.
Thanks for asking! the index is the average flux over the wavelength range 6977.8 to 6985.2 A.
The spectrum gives 12.2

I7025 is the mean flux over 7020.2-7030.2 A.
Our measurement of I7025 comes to 12.3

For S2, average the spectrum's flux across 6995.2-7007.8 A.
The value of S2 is 11.4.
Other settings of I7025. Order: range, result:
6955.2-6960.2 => 11.2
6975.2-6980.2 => 12.6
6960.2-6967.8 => 10.5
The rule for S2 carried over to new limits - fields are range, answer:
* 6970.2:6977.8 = 11.9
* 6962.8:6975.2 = 10.8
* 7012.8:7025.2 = 11.9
